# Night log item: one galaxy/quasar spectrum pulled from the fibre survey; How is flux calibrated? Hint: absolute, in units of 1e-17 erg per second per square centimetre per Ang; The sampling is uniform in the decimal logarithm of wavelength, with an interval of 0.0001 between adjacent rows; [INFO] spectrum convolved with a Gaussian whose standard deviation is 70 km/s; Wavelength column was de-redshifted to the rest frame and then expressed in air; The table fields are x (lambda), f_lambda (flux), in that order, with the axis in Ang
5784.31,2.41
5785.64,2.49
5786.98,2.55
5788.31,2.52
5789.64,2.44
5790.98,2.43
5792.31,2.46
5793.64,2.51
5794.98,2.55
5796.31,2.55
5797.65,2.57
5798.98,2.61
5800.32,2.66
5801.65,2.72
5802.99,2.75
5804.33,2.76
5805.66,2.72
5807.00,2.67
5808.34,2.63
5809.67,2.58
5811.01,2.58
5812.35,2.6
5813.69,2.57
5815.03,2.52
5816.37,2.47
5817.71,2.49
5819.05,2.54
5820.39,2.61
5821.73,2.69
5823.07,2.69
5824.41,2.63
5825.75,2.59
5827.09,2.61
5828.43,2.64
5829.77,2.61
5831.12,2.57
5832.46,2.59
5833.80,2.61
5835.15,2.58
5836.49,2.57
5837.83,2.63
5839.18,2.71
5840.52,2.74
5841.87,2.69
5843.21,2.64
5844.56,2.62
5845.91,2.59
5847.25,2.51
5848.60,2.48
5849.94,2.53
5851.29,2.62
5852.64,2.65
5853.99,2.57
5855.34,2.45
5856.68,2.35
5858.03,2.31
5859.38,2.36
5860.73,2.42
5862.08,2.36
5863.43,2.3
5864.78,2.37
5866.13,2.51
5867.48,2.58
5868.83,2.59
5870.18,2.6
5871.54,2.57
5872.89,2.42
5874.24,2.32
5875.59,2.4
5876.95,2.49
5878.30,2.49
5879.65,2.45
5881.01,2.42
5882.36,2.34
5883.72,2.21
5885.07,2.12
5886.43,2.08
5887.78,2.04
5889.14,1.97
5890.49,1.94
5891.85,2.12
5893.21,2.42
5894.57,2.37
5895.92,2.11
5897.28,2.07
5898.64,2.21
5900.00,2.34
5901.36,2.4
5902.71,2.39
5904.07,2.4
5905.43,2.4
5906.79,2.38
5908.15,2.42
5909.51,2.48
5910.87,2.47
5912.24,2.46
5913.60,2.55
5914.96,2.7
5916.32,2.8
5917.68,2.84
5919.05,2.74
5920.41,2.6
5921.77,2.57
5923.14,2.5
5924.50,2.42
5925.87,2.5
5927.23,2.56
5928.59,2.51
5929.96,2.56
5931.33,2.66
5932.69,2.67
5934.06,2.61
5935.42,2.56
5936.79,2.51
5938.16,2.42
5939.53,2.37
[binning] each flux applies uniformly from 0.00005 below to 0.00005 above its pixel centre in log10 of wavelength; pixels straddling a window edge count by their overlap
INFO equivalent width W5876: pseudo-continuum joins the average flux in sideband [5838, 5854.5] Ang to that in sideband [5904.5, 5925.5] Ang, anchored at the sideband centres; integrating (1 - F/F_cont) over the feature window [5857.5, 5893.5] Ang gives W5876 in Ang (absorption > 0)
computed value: 3.4 Ang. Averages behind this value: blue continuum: 2.61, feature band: 2.34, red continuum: 2.55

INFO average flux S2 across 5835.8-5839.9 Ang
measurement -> 2.64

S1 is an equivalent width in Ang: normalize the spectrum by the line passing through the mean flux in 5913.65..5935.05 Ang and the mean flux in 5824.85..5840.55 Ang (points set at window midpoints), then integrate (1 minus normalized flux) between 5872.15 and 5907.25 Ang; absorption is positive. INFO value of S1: 4.5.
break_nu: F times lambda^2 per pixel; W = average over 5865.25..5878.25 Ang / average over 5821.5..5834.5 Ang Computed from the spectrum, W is 1.0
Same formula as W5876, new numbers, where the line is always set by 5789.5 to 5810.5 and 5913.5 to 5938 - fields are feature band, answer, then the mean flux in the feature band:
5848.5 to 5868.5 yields 1.1 Ang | 2.46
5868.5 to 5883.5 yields 0.9 Ang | 2.45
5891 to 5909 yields 2.0 Ang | 2.31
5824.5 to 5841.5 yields -0.1 Ang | 2.62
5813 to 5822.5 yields 0.2 Ang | 2.56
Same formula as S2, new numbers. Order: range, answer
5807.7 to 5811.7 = 2.6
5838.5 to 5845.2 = 2.68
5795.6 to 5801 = 2.6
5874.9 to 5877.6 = 2.44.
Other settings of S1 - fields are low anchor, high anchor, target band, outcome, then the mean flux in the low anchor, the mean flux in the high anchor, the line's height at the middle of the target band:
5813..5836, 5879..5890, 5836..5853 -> -1.1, 2.59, 2.2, 2.46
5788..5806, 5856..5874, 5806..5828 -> -0.4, 2.59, 2.44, 2.54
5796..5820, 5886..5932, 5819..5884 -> -0.1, 2.61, 2.41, 2.53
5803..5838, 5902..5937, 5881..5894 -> 2.1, 2.61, 2.55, 2.57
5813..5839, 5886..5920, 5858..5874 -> 0.2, 2.59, 2.37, 2.48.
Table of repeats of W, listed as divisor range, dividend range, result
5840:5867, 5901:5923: 1.04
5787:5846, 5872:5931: 0.95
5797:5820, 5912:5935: 1.04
